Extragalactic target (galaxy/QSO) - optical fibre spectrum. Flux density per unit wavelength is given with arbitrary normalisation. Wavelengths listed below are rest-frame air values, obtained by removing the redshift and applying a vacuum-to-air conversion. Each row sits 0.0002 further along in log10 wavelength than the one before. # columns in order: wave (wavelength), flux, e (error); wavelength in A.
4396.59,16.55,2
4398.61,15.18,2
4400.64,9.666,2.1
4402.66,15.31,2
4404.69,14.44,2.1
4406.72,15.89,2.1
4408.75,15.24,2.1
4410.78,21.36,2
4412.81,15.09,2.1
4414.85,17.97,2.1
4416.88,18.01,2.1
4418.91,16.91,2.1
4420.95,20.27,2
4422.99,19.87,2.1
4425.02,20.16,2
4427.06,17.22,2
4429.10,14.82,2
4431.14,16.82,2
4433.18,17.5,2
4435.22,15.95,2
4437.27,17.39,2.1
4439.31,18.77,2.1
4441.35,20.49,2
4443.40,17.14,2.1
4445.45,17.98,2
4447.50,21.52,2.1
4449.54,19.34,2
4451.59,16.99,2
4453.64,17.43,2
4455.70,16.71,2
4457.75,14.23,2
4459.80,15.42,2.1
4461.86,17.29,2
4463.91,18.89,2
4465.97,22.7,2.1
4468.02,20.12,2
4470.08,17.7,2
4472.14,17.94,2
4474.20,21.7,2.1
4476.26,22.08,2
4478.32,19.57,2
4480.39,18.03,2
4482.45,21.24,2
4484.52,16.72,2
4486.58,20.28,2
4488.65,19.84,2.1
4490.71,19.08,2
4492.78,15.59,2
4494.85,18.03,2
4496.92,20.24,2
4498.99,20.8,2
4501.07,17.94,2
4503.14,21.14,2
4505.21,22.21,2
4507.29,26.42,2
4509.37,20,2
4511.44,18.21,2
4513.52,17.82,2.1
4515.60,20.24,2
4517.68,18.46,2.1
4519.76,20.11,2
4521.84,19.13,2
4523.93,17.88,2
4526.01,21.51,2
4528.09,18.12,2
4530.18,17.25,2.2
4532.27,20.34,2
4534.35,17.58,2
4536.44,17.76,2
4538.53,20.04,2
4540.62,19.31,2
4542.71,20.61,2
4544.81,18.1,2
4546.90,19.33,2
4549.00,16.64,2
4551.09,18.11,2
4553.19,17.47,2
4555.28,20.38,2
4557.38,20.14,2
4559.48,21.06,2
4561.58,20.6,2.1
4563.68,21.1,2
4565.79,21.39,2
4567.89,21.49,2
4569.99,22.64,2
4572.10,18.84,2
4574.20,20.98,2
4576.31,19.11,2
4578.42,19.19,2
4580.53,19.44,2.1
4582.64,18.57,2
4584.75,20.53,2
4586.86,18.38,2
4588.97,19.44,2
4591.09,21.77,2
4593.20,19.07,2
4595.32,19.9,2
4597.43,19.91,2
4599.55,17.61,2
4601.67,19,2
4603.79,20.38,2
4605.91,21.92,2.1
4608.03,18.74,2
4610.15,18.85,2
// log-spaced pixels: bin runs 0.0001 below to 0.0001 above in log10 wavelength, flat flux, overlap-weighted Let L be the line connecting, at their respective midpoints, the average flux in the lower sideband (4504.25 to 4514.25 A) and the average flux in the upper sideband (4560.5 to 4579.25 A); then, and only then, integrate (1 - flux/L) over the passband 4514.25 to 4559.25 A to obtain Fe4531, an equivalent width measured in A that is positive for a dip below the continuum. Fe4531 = 3.93 A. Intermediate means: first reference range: 21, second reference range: 20.6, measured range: 19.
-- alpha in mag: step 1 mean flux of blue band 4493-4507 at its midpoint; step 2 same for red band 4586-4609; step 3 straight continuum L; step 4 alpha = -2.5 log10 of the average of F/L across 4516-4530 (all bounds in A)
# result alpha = 0.05 mag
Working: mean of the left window 20.1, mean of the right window 19.7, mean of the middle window 19.1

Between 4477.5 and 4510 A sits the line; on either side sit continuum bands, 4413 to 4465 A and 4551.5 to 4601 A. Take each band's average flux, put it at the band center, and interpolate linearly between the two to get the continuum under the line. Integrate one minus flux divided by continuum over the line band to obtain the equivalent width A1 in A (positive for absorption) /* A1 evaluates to -2.08 A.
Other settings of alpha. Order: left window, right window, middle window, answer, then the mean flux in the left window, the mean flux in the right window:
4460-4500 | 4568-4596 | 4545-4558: 0.06 mag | 19.3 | 19.9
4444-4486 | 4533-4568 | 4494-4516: -0.07 mag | 18.7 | 19.4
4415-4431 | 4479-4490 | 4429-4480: 0.02 mag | 18.1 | 19.2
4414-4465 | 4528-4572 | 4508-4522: -0.02 mag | 17.8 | 19.5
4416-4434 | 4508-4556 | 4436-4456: -0.01 mag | 18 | 18.9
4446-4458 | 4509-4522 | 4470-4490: -0.07 mag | 17.9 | 19.1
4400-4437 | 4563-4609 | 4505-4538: -0.04 mag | 16.9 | 20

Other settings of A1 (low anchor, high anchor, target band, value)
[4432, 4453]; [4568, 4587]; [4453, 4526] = -1.4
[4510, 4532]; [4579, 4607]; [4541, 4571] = -0.9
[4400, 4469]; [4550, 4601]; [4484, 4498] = -0.1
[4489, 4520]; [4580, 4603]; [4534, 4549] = 0.6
